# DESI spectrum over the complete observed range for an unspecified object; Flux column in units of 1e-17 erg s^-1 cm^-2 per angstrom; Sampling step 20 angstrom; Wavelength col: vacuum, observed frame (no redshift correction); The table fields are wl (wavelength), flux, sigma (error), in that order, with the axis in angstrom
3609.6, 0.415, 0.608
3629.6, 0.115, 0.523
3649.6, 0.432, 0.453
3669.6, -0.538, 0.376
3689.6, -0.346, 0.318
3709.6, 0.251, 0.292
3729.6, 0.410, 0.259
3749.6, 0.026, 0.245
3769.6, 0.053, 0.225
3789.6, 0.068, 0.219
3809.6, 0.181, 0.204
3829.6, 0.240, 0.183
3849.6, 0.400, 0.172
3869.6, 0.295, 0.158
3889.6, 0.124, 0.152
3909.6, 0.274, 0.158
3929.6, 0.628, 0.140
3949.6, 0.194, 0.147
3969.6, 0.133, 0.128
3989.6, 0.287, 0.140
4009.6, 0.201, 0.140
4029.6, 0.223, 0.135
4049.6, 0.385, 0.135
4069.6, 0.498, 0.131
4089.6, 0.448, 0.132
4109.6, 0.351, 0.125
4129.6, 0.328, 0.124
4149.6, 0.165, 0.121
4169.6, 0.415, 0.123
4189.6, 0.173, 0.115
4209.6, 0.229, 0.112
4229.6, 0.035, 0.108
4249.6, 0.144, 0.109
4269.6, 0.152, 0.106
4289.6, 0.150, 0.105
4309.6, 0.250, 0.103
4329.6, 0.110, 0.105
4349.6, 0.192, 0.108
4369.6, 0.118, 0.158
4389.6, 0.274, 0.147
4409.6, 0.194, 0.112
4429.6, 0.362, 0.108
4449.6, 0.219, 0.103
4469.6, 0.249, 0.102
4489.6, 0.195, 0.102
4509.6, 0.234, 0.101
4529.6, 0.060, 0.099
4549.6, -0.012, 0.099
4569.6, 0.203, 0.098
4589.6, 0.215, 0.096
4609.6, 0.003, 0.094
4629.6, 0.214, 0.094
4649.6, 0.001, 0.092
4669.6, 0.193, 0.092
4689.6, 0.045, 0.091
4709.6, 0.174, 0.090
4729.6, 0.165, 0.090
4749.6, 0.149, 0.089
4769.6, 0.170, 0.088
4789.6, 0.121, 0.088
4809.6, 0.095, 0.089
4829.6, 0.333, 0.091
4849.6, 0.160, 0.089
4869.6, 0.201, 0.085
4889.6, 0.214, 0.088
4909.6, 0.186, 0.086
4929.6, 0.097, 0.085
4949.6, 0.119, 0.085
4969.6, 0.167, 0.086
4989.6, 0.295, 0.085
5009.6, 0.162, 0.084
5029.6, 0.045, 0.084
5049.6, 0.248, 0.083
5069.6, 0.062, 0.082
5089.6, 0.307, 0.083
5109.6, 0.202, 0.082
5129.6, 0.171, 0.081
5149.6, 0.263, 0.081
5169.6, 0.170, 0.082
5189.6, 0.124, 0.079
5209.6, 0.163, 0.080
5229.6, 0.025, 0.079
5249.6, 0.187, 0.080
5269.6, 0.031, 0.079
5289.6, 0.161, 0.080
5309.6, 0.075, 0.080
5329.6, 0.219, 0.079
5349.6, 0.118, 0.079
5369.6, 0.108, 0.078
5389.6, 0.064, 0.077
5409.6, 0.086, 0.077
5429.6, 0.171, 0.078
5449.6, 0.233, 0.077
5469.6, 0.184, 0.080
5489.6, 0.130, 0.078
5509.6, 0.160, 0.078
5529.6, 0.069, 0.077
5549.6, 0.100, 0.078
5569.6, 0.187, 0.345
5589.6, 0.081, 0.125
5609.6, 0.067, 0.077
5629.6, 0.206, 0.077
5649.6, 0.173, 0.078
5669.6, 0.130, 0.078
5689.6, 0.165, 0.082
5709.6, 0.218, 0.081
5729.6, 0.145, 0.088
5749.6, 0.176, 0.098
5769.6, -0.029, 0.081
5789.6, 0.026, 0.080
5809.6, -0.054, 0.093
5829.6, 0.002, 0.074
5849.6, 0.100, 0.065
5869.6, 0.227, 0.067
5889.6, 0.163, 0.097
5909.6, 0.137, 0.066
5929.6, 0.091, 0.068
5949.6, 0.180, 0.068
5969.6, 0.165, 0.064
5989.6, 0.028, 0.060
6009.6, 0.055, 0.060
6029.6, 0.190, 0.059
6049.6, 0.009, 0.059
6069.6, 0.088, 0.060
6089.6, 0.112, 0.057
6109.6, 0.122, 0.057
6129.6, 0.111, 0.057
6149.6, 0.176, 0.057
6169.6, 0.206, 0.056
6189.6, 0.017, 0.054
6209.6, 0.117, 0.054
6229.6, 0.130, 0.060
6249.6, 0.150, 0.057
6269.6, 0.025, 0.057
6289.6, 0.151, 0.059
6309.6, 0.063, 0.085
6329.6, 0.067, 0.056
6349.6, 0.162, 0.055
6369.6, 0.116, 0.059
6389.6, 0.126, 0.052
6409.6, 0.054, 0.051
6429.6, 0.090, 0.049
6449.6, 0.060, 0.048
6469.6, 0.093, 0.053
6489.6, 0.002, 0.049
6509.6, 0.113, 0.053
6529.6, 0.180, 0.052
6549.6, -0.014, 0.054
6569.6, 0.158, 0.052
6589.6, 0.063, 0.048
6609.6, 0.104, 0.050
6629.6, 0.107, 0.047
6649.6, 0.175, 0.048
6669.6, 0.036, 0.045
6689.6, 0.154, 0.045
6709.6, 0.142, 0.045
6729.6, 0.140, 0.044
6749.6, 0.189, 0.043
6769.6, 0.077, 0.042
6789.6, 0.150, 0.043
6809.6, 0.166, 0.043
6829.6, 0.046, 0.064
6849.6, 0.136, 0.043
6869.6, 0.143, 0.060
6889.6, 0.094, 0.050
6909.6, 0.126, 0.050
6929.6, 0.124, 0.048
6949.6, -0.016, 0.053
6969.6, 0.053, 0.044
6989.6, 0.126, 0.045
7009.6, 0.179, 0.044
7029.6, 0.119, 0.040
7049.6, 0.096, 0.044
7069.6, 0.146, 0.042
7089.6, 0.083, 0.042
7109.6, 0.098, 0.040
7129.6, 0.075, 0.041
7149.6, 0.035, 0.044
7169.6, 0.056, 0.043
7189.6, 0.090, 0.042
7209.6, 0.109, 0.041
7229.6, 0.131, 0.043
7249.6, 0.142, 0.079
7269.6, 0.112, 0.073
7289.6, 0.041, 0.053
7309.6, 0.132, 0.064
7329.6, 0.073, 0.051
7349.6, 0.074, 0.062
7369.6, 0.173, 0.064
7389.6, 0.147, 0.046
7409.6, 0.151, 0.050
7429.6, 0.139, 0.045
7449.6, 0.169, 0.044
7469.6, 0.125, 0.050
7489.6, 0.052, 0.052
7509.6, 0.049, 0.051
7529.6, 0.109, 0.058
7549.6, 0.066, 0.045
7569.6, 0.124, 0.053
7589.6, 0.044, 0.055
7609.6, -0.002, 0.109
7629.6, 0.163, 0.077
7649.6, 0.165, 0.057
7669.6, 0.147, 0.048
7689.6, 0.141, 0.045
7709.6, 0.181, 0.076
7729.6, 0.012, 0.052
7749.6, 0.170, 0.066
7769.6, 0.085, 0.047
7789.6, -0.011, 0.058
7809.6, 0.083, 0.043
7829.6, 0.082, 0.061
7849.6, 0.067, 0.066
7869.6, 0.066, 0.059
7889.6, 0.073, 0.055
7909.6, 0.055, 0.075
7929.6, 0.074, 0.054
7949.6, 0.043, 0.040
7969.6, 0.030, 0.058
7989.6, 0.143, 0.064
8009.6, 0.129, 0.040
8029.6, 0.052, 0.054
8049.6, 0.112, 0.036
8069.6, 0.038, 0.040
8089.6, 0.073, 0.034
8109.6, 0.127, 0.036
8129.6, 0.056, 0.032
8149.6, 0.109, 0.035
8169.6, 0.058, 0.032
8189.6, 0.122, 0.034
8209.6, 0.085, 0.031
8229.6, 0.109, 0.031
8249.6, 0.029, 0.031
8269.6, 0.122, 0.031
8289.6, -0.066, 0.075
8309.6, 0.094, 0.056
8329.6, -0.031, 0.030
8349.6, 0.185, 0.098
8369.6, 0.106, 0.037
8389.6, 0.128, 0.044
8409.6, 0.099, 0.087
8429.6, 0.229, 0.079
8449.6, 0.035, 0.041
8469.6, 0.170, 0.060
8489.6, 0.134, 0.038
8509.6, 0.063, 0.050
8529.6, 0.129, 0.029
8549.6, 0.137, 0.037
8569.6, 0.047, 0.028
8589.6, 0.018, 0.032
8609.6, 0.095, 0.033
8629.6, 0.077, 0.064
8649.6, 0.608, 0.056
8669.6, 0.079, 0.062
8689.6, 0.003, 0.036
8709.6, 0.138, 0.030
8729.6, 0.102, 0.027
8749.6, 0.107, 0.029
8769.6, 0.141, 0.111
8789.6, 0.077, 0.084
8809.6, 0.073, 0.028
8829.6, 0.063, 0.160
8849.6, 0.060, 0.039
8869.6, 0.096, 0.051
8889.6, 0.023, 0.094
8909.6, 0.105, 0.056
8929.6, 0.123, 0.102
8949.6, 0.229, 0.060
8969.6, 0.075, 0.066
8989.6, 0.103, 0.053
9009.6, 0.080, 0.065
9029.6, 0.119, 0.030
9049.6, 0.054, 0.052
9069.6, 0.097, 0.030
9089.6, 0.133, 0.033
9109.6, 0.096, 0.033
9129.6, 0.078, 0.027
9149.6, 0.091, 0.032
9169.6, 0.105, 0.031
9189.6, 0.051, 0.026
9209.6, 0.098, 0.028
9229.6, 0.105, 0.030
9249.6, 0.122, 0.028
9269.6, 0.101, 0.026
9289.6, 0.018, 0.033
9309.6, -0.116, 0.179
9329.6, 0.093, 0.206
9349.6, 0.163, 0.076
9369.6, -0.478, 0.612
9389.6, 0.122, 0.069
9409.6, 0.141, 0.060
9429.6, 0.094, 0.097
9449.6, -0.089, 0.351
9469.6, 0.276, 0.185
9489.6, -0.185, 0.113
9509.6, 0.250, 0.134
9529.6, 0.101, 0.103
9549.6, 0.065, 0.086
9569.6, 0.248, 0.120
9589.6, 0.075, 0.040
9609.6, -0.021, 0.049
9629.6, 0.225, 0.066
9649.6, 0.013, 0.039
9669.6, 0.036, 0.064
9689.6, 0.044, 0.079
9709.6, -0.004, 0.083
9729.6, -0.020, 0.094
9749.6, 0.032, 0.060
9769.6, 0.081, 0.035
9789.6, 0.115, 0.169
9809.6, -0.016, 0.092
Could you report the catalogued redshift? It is 1.319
